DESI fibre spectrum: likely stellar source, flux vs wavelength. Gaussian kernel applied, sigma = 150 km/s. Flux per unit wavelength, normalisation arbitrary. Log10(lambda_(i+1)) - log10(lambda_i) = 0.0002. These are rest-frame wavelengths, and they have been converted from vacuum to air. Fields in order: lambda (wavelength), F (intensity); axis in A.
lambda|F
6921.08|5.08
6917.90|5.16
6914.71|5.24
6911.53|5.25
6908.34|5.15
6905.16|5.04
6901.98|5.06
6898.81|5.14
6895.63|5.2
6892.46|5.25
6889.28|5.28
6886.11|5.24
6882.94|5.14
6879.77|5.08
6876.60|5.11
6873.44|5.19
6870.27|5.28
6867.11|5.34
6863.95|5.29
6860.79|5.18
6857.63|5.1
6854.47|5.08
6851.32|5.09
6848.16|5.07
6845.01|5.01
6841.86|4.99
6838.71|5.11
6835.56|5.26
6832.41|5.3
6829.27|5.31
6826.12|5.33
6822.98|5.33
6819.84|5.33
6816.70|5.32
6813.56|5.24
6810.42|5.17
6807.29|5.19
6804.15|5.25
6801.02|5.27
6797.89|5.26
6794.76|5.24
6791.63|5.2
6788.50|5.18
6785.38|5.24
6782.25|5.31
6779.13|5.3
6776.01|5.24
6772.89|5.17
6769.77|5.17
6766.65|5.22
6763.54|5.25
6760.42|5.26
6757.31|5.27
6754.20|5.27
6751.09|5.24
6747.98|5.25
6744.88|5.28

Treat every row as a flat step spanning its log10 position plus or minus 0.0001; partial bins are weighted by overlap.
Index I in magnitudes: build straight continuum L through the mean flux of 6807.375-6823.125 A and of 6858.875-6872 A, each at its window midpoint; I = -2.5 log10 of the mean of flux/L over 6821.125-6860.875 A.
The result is 0.021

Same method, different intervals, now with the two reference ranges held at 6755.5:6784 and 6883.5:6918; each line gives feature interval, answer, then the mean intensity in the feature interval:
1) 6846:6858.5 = 0.03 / 5.08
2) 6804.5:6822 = -0.01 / 5.25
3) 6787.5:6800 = 0.00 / 5.22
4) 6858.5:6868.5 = -0.01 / 5.26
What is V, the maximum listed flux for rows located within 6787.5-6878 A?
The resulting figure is 5.34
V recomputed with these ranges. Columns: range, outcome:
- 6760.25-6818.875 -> 5.32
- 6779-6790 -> 5.31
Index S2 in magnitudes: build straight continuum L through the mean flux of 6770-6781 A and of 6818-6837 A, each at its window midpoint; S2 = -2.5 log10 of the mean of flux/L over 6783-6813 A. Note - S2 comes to 0.009 mag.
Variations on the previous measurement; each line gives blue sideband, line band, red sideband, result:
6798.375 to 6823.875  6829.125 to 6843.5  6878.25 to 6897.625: 0.012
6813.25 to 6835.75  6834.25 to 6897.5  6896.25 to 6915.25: 0.013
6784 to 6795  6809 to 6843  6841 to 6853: -0.030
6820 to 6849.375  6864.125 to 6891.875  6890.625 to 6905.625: -0.010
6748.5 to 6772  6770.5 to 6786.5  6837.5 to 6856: -0.010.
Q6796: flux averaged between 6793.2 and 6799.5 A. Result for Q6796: 5.25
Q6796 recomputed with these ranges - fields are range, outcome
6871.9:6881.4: 5.13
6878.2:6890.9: 5.18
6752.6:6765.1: 5.26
